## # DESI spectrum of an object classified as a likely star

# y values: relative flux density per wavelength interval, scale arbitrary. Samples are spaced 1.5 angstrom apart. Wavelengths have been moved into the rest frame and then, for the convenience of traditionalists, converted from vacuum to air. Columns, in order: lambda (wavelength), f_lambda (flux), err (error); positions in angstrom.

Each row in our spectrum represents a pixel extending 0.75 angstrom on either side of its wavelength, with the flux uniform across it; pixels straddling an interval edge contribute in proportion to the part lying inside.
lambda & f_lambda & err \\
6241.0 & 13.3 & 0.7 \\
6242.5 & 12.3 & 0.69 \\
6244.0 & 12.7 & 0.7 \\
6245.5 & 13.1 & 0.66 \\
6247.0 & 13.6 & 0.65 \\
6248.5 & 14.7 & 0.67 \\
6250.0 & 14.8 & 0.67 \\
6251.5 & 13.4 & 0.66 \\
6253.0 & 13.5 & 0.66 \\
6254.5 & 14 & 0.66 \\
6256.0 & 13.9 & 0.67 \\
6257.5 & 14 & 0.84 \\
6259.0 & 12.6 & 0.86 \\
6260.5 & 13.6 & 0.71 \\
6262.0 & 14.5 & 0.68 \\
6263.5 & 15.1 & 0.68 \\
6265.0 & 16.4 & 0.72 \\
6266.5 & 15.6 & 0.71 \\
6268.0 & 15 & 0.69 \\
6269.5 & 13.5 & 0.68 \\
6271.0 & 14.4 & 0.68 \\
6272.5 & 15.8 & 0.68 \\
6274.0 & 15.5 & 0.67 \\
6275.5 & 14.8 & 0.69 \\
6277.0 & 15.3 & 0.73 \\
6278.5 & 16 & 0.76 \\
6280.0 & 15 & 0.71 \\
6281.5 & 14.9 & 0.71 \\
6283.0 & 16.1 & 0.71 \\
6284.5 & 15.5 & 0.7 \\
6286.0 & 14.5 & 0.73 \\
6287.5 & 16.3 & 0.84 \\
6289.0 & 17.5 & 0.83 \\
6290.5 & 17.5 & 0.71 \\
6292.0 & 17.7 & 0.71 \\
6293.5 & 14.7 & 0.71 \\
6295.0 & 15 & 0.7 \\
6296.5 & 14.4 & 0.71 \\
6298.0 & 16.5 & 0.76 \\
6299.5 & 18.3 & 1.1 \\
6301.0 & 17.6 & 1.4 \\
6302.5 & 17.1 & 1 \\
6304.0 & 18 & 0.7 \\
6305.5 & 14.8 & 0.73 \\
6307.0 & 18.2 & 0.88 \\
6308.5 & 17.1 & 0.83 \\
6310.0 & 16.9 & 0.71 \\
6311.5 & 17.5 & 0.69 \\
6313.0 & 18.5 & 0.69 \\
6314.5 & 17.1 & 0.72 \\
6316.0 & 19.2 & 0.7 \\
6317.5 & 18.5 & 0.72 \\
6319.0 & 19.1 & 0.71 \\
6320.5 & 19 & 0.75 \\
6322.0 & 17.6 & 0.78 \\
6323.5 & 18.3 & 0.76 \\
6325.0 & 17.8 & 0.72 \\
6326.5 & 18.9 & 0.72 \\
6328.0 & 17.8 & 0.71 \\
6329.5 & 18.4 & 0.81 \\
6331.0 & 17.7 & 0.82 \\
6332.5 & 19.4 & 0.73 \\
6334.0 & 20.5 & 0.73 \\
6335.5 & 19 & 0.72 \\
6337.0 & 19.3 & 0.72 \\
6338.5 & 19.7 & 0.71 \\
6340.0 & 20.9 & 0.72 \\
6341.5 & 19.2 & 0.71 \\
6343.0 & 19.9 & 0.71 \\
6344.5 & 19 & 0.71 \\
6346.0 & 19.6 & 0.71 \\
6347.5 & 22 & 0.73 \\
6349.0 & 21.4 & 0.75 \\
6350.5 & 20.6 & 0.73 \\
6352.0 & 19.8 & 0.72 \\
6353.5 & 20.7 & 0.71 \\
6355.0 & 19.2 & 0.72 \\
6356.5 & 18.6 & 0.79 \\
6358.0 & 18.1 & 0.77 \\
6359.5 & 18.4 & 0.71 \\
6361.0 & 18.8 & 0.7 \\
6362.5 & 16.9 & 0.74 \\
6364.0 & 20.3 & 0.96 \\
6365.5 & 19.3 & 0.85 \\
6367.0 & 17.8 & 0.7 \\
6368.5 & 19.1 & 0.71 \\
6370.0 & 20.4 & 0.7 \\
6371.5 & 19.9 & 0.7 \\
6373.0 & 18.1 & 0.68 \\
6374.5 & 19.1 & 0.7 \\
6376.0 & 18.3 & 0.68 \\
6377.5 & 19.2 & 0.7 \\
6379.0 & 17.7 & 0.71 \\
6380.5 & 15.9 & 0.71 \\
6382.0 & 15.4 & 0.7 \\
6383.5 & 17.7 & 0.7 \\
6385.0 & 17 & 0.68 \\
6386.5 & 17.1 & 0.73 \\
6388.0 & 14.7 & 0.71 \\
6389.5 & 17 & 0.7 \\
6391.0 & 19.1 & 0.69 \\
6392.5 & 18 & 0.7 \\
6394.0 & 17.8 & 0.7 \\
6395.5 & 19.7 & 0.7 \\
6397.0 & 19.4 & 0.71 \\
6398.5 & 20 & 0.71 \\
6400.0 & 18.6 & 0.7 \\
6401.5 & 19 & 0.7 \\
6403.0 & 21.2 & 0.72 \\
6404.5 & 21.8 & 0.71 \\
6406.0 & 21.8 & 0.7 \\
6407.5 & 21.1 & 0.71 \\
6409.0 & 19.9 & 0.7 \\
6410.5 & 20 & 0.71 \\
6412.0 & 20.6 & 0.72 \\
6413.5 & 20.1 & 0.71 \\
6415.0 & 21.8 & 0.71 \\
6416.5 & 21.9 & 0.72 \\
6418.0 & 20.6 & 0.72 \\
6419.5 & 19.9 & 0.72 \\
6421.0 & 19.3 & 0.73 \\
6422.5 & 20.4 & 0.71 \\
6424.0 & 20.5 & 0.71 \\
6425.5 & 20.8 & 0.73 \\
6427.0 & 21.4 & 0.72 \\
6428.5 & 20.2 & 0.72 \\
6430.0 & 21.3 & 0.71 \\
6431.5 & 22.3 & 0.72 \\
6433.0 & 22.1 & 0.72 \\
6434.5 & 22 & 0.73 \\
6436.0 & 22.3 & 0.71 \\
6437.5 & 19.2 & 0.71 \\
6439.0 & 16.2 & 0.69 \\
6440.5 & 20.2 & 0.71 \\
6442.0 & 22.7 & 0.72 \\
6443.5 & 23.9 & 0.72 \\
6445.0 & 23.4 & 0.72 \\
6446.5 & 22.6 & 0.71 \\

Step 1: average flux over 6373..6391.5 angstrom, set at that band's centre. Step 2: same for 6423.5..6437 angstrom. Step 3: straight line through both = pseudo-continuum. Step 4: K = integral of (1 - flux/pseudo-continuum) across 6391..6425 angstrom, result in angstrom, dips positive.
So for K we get -1.1 angstrom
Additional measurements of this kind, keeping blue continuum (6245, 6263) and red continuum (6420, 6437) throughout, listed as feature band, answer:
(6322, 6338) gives -1.6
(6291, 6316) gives -1.6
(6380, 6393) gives 1.7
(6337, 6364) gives -2.7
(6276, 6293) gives -1.0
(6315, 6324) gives -1.1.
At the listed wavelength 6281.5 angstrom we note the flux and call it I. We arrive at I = 14.9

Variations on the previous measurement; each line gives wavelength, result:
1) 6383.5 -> 17.7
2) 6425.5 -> 20.8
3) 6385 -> 17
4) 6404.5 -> 21.8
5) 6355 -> 19.2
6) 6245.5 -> 13.1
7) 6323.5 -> 18.3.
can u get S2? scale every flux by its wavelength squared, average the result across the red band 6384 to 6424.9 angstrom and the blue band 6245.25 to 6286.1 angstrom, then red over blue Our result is 1.40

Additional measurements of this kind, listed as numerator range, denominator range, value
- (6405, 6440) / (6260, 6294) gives 1.40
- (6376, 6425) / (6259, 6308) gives 1.26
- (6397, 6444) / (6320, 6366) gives 1.10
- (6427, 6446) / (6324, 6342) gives 1.16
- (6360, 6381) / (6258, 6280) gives 1.30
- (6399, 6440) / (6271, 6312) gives 1.32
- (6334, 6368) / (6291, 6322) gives 1.14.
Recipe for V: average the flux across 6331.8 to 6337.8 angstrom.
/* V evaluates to 19.6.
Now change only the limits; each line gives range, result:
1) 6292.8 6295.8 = 14.8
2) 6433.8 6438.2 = 21.2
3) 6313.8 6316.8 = 18.2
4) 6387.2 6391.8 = 16.9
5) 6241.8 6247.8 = 12.9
